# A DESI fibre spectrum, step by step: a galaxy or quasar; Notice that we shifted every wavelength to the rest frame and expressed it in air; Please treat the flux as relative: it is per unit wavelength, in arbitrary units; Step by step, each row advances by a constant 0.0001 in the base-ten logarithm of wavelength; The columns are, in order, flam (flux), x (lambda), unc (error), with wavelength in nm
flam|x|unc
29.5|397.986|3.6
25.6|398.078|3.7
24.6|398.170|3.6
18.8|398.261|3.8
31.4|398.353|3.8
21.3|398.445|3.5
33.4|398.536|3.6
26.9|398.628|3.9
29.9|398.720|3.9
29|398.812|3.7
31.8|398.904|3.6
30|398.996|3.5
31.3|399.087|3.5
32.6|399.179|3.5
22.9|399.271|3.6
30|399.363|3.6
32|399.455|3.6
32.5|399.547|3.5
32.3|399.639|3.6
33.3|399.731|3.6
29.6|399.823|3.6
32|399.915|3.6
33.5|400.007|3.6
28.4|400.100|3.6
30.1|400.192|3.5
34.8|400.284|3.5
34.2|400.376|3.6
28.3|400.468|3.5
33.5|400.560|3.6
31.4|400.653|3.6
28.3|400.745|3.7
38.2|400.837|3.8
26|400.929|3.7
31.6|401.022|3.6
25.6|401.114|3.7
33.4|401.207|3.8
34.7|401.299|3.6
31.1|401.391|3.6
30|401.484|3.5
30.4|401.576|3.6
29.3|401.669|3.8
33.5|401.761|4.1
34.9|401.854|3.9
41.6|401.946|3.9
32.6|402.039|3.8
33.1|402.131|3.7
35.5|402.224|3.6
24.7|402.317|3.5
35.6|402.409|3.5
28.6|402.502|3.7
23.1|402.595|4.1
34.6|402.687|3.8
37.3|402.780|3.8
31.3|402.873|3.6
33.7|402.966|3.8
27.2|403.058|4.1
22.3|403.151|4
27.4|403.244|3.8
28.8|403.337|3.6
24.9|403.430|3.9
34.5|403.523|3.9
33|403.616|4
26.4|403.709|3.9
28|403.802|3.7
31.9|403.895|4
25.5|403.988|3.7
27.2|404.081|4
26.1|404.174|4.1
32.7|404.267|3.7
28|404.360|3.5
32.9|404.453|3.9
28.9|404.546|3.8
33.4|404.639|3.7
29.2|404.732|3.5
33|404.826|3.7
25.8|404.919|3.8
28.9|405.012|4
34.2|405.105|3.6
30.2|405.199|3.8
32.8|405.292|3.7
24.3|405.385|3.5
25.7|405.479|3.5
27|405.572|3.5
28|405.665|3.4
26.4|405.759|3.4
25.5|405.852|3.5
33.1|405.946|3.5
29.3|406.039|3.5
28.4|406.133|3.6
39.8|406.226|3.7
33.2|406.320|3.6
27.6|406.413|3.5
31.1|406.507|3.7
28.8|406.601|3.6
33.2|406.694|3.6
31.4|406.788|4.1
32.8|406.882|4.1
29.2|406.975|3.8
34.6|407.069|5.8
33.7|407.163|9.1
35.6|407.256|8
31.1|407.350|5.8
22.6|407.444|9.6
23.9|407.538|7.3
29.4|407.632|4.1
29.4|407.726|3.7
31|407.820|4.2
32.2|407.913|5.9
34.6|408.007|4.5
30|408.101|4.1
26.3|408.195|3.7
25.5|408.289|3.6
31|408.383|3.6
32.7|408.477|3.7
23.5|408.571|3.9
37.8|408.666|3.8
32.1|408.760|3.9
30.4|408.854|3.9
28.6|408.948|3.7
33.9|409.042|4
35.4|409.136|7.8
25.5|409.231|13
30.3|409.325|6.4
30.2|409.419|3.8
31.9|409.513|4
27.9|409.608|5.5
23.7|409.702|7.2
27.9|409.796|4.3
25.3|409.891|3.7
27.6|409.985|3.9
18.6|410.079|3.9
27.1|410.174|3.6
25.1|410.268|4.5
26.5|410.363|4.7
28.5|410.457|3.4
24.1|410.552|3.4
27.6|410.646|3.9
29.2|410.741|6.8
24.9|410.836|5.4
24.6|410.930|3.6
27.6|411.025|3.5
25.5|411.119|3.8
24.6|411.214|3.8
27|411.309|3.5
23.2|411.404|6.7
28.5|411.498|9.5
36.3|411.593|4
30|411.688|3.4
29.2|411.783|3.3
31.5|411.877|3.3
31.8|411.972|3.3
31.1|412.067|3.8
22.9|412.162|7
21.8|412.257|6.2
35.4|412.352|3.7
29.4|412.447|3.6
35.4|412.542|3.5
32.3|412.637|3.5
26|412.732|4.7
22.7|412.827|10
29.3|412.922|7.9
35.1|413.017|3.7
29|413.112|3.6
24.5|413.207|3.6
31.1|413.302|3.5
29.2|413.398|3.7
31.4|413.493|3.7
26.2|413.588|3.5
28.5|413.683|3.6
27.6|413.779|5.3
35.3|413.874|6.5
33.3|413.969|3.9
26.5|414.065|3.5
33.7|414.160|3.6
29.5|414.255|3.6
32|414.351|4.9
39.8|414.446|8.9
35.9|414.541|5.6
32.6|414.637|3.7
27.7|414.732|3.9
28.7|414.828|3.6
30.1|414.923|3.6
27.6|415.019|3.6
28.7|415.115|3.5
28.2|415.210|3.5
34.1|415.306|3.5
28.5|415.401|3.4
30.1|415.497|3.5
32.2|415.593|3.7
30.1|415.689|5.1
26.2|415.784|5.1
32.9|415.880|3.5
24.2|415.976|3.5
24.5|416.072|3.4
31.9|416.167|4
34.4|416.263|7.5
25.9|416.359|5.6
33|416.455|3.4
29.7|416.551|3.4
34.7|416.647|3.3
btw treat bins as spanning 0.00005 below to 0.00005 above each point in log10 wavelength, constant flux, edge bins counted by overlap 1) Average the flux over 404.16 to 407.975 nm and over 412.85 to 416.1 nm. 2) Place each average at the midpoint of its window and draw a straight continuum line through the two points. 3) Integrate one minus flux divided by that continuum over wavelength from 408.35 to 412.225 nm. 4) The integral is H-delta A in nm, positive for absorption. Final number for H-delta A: 0.24 nm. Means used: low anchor 30.2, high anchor 30.1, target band 28.3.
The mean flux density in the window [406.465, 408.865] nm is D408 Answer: 30.5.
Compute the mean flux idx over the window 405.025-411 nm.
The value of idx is 29.3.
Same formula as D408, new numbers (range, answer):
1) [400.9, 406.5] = 30.2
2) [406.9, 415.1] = 29.3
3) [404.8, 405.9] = 28.4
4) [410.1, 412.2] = 27.5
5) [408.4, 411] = 28.2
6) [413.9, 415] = 31.8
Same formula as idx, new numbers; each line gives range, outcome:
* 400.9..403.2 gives 31.3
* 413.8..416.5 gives 30.6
